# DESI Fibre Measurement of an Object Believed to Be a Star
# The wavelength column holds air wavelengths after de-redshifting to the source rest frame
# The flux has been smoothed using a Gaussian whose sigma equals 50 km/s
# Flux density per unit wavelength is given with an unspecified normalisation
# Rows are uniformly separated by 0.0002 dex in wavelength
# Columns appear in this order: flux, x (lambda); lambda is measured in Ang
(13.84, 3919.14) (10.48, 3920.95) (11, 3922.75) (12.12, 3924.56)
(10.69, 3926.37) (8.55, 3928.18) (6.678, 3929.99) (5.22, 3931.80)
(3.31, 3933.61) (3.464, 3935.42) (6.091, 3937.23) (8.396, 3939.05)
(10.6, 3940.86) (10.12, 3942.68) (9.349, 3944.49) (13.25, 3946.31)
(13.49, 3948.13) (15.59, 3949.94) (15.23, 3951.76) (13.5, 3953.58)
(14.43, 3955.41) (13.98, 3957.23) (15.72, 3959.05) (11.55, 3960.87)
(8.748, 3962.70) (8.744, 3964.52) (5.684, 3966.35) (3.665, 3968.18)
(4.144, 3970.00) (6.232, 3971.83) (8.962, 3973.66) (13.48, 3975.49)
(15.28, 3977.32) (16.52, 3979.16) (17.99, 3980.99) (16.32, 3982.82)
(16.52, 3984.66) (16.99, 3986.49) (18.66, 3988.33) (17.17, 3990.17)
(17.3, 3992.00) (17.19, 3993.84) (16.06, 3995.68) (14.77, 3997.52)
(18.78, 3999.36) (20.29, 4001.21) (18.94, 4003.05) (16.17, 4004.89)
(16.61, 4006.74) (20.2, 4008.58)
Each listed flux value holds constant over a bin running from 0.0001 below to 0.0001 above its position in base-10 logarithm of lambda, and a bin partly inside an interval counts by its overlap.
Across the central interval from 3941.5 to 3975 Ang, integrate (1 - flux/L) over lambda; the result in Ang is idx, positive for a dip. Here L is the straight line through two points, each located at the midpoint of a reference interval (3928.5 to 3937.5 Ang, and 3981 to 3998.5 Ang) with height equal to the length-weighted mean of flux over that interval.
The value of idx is -4.0 Ang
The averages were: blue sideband 5.11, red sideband 16.9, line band 10.7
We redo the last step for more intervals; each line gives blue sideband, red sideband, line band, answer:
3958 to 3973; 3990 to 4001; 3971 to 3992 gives -3.3 Ang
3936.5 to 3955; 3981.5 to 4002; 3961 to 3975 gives 7.1 Ang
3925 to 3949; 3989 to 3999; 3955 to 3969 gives 1.9 Ang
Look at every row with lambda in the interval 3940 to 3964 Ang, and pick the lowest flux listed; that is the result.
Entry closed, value 8.748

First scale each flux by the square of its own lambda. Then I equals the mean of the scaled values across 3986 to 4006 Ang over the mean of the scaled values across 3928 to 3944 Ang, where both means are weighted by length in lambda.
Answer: 2.6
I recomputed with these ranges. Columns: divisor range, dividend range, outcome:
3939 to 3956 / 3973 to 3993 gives 1.30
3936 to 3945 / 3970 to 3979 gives 1.26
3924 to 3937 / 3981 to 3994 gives 2.55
